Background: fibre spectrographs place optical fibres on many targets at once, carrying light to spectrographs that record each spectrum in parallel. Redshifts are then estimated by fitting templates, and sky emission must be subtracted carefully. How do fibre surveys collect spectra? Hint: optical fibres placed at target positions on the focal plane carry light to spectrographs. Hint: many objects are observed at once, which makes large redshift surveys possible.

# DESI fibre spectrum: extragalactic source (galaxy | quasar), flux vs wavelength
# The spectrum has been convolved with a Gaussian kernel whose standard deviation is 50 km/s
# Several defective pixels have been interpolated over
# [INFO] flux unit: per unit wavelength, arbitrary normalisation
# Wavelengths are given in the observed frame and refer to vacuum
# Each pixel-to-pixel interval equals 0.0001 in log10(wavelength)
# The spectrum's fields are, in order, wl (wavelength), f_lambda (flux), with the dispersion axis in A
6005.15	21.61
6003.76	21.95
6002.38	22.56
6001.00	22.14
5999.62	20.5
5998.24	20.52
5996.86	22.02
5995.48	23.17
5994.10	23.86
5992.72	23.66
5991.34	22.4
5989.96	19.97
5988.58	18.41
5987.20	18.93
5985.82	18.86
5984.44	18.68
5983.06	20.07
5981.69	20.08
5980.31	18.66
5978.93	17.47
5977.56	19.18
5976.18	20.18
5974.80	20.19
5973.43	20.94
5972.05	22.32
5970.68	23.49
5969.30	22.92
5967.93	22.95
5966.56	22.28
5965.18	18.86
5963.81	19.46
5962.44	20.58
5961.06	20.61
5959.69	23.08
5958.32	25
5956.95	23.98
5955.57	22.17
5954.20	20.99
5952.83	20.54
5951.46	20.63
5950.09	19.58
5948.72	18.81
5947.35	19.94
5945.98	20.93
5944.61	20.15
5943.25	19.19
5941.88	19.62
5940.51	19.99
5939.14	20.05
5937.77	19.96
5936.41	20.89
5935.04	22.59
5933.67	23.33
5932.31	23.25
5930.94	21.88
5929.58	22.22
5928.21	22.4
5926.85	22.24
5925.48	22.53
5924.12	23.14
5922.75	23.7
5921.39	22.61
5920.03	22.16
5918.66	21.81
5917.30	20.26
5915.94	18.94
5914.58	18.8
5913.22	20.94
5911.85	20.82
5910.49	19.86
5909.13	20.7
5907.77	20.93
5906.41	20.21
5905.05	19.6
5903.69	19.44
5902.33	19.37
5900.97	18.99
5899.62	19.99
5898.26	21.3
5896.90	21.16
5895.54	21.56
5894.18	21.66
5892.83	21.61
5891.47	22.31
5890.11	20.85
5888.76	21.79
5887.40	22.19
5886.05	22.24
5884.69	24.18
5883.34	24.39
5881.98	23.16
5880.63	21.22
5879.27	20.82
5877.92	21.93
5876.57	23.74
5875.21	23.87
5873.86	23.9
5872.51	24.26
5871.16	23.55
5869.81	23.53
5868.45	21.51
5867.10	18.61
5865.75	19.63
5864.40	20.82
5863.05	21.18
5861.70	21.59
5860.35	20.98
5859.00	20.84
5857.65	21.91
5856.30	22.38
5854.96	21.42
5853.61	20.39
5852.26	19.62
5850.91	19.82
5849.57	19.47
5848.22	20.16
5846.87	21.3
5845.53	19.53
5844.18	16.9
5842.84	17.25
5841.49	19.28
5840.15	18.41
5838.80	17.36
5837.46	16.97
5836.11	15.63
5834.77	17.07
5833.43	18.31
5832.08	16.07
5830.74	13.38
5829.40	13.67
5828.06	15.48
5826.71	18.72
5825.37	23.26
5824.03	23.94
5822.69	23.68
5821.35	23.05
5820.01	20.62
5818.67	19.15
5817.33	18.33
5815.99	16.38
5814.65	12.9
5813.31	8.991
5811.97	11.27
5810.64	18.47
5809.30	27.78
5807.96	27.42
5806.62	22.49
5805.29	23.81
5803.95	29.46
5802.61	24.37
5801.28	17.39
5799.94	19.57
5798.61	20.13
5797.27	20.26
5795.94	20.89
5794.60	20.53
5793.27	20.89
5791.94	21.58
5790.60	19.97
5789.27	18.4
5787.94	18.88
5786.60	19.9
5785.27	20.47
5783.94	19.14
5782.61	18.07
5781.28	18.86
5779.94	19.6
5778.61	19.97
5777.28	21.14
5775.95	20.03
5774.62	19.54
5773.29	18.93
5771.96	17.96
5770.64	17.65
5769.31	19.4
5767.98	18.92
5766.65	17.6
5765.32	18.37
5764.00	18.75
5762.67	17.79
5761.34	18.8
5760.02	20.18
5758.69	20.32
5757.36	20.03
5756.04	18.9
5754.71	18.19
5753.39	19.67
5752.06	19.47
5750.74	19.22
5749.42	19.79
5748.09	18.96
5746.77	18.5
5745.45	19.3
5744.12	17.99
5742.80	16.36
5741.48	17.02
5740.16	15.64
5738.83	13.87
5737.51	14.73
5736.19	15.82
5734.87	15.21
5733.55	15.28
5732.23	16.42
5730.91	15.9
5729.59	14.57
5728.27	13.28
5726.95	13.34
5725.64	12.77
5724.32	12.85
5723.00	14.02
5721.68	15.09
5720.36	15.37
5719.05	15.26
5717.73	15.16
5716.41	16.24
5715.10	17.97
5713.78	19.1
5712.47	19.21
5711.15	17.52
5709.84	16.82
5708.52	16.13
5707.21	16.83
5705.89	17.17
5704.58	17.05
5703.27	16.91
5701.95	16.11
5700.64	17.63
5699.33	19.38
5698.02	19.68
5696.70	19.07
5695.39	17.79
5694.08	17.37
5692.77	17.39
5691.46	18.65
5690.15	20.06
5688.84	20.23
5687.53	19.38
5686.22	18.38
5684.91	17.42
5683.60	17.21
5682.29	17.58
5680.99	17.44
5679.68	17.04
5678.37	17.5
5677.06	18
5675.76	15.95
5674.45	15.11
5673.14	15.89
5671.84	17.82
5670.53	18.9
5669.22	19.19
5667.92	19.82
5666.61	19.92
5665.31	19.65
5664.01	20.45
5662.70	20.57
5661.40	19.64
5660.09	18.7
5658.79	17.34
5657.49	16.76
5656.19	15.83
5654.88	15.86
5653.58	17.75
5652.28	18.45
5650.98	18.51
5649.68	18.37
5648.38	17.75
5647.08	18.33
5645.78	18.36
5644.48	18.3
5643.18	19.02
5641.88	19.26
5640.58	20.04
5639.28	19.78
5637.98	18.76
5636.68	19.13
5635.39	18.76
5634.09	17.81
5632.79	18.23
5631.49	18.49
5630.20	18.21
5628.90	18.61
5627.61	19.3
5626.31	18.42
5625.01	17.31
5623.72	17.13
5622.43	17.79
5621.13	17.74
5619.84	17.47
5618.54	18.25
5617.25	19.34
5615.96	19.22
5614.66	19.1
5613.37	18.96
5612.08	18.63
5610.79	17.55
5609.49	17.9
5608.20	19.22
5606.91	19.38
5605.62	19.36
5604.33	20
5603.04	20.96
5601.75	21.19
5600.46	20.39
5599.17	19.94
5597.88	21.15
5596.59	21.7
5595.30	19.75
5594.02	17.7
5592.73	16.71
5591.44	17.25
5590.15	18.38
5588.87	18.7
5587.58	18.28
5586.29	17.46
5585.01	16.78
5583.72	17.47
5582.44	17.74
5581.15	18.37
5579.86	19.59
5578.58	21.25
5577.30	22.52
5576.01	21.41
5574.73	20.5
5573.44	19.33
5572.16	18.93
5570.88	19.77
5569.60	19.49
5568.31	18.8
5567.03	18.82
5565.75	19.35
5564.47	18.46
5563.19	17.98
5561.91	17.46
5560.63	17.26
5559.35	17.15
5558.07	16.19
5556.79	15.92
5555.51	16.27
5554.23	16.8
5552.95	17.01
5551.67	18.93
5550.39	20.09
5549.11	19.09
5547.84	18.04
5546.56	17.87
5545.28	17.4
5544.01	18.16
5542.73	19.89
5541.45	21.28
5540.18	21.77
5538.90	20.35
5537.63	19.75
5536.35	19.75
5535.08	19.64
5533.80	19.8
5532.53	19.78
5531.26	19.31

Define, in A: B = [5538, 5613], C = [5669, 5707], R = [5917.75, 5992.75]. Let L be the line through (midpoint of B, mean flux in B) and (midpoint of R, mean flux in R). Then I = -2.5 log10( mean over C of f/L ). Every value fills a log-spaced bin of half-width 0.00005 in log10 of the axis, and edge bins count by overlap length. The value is 0.10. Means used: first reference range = 18.9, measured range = 17.8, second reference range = 21.1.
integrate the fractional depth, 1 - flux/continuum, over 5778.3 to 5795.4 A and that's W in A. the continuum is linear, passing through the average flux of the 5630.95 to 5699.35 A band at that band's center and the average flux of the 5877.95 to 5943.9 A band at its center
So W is 0.1 A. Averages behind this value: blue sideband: 18.3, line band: 19.7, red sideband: 21.3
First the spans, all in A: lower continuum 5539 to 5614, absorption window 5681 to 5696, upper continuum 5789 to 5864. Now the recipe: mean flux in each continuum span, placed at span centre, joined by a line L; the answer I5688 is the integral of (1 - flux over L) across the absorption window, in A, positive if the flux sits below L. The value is 0.7 A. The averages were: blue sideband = 18.9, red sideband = 19.7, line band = 18.3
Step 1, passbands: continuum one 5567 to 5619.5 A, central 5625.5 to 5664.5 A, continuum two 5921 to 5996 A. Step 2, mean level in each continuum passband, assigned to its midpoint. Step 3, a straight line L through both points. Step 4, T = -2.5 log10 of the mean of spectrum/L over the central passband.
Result 0.06 mag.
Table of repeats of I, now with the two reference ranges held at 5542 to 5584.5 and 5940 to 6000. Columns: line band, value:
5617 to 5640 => 0.03 mag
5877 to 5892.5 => -0.10 mag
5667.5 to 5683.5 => 0.10 mag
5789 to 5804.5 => -0.07 mag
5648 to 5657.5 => 0.10 mag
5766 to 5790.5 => 0.03 mag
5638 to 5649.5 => 0.01 mag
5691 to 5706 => 0.09 mag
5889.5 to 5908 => -0.01 mag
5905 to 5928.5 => -0.04 mag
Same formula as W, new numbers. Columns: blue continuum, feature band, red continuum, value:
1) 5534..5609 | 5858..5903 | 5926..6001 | -2.6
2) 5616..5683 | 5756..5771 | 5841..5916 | 0.6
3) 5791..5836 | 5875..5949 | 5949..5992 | -3.6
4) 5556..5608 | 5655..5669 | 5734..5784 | 0.0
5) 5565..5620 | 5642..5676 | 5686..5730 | -0.7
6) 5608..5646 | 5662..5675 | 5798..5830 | 0.1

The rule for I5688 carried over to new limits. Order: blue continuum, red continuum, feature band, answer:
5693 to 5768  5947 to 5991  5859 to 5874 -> -2.0 A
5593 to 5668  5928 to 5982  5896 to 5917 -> 0.6 A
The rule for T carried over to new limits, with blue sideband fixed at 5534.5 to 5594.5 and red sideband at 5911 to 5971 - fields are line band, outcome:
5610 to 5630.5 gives 0.044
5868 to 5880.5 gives -0.103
